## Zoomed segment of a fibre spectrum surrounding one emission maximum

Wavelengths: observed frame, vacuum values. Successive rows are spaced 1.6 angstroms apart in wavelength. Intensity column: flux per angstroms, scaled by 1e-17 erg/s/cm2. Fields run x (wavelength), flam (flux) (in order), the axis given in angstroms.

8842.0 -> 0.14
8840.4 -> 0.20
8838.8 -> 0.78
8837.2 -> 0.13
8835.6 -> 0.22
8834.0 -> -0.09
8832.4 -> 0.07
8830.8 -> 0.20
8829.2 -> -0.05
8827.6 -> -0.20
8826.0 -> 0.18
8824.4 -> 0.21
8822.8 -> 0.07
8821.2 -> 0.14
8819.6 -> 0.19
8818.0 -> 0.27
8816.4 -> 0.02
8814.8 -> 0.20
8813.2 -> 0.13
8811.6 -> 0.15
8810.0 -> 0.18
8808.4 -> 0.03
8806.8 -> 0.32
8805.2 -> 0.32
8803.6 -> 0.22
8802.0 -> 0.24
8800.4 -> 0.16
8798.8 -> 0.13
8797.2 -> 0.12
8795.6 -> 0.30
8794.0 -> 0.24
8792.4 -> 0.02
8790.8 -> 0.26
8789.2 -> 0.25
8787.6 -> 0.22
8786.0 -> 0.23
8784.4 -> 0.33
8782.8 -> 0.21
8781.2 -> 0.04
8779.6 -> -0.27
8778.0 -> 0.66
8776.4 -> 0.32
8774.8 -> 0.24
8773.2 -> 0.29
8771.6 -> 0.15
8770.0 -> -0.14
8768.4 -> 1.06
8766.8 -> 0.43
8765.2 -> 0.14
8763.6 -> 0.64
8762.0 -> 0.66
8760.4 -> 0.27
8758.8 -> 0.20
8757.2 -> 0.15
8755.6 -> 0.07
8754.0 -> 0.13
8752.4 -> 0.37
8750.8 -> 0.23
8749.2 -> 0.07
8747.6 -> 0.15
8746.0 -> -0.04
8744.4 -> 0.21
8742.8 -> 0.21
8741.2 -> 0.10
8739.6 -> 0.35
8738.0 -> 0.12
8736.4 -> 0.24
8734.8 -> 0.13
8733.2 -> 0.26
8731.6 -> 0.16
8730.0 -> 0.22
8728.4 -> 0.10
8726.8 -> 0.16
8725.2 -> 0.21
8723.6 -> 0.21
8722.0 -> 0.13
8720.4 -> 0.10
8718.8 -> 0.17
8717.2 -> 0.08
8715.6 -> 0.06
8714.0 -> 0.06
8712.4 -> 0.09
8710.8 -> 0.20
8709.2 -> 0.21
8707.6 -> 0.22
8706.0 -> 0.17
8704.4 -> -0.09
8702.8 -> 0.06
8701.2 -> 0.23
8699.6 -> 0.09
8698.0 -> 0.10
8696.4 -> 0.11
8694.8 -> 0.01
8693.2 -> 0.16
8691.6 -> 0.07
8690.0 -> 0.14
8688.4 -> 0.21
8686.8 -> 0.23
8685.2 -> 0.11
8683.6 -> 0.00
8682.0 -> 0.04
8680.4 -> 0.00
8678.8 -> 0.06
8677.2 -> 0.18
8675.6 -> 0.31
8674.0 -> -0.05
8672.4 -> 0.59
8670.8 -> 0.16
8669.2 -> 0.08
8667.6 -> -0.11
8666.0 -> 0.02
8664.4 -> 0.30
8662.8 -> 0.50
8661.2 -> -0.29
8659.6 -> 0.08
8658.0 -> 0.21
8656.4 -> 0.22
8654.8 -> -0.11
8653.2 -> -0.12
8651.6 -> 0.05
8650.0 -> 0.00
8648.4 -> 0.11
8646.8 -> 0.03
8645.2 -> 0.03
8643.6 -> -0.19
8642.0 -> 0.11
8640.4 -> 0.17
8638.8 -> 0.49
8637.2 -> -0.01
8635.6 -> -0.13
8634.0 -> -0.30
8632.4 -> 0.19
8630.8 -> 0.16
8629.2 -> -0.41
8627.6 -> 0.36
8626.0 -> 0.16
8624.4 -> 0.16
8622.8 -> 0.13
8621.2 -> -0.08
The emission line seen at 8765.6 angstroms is Mg II 2798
